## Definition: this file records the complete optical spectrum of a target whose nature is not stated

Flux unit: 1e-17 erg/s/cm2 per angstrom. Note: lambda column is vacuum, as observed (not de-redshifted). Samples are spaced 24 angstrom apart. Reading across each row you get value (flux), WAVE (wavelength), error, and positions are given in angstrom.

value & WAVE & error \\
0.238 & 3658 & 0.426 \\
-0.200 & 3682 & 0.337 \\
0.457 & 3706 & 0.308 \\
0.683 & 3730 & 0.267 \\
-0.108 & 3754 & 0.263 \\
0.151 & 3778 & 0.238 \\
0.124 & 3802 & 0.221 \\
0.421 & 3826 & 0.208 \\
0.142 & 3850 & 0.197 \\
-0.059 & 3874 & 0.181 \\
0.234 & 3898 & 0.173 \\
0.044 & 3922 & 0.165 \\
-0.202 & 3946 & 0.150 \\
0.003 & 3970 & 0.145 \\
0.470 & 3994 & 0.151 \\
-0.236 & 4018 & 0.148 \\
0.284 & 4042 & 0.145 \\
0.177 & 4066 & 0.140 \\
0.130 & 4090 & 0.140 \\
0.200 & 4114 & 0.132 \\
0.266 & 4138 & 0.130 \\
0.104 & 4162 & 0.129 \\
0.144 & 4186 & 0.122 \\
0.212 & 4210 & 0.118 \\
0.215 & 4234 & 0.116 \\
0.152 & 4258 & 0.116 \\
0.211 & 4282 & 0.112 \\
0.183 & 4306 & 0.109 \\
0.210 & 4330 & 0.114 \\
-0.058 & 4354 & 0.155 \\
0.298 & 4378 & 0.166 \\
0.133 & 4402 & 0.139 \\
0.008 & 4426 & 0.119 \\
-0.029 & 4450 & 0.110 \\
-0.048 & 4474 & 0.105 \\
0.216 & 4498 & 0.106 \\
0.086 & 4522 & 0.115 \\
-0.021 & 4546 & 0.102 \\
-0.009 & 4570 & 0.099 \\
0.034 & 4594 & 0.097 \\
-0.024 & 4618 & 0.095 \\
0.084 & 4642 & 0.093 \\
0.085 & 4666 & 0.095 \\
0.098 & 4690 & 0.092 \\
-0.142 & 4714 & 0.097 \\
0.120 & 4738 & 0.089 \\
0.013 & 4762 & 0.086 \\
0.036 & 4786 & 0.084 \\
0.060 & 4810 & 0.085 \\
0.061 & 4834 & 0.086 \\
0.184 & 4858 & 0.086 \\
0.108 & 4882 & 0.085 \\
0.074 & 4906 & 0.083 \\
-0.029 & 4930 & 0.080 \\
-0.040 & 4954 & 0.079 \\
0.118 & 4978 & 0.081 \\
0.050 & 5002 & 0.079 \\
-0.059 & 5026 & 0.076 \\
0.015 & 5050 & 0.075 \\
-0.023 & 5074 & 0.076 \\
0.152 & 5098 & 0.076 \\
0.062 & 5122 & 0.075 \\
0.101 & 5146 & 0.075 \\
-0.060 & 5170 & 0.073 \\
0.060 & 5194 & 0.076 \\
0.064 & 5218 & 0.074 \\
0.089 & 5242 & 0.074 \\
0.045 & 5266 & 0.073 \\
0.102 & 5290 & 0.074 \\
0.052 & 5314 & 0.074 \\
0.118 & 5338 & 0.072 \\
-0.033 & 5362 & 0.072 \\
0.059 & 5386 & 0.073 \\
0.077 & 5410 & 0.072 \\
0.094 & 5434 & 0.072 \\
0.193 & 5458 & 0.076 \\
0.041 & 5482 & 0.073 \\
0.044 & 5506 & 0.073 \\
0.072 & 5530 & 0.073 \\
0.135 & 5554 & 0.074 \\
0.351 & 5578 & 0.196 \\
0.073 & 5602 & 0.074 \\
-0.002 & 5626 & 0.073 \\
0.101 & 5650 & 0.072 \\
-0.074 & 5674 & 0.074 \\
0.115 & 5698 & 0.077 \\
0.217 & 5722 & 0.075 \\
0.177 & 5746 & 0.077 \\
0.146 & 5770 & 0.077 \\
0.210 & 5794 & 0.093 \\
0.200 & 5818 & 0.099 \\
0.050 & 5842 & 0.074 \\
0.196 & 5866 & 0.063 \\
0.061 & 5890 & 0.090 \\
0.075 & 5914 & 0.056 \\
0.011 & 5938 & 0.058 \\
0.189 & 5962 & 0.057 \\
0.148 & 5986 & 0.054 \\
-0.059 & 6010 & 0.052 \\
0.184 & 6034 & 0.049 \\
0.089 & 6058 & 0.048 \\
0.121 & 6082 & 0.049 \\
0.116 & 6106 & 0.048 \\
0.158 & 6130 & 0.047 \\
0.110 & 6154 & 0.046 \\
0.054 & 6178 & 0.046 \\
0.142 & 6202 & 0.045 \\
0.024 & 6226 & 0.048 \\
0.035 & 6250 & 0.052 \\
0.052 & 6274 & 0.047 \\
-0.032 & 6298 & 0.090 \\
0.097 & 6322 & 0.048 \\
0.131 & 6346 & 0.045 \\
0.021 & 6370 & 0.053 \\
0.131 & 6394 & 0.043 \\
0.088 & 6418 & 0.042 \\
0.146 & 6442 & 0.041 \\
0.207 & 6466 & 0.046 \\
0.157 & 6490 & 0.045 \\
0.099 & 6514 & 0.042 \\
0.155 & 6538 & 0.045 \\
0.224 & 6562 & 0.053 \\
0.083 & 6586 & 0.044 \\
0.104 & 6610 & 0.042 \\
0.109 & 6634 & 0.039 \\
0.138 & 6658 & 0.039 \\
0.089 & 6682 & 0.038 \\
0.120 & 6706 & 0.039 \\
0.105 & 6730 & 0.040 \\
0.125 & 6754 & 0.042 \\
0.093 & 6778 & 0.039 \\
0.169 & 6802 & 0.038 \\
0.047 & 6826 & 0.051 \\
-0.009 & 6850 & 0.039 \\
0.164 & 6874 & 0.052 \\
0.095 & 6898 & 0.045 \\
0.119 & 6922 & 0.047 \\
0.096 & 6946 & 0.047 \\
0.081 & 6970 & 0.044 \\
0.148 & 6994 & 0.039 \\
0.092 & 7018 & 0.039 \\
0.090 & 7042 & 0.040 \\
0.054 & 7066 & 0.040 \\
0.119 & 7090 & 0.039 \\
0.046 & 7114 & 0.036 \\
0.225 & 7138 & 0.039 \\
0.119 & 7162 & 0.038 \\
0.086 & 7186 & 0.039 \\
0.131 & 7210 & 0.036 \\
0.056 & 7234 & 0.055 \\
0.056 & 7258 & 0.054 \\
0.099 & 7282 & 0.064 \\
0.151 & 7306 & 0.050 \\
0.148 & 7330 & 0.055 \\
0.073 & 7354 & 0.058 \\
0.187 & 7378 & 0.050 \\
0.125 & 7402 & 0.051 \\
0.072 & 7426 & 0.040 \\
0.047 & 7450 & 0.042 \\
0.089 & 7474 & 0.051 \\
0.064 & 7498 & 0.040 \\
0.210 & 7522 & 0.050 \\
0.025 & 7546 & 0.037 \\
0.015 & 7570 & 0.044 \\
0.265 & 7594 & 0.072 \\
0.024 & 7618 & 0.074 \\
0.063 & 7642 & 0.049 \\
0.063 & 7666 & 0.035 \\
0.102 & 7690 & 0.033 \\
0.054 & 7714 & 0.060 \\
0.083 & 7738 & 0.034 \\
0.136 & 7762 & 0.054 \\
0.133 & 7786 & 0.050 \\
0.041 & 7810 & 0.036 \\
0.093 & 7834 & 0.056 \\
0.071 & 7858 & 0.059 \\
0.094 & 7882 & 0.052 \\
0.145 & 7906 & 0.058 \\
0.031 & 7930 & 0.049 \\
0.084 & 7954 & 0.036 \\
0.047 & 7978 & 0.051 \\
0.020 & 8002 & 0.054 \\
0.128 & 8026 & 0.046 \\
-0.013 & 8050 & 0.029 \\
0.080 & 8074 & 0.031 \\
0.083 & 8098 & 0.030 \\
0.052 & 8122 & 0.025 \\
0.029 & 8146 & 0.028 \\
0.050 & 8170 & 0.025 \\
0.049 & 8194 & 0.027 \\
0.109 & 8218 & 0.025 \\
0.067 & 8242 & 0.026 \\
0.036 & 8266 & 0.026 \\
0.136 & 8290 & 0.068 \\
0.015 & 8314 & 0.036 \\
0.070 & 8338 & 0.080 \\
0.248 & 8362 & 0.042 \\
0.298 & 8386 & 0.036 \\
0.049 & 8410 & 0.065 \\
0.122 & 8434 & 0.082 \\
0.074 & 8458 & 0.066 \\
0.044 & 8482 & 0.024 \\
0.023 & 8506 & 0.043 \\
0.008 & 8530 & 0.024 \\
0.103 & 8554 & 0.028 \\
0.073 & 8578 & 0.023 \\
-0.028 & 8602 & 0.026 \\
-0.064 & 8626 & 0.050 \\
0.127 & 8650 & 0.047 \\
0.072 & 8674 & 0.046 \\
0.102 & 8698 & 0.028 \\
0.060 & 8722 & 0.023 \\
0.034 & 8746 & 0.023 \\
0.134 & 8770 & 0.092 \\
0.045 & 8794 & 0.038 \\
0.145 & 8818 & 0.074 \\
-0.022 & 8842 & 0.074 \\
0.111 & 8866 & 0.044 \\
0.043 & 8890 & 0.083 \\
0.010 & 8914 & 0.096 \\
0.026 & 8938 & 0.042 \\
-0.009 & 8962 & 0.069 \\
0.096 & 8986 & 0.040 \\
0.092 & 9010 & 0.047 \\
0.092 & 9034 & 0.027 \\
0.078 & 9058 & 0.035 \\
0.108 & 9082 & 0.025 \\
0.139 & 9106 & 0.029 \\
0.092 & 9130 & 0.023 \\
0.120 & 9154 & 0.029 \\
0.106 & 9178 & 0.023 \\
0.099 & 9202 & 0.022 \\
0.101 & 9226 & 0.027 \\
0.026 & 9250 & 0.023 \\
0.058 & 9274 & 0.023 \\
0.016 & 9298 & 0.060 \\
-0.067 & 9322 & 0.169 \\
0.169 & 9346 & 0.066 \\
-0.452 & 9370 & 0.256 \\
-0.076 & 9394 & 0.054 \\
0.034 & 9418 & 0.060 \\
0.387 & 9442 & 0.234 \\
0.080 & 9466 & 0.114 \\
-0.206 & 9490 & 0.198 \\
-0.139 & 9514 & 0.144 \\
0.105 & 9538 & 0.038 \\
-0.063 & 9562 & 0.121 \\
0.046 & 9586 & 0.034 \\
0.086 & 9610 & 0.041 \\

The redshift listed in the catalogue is 1.246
